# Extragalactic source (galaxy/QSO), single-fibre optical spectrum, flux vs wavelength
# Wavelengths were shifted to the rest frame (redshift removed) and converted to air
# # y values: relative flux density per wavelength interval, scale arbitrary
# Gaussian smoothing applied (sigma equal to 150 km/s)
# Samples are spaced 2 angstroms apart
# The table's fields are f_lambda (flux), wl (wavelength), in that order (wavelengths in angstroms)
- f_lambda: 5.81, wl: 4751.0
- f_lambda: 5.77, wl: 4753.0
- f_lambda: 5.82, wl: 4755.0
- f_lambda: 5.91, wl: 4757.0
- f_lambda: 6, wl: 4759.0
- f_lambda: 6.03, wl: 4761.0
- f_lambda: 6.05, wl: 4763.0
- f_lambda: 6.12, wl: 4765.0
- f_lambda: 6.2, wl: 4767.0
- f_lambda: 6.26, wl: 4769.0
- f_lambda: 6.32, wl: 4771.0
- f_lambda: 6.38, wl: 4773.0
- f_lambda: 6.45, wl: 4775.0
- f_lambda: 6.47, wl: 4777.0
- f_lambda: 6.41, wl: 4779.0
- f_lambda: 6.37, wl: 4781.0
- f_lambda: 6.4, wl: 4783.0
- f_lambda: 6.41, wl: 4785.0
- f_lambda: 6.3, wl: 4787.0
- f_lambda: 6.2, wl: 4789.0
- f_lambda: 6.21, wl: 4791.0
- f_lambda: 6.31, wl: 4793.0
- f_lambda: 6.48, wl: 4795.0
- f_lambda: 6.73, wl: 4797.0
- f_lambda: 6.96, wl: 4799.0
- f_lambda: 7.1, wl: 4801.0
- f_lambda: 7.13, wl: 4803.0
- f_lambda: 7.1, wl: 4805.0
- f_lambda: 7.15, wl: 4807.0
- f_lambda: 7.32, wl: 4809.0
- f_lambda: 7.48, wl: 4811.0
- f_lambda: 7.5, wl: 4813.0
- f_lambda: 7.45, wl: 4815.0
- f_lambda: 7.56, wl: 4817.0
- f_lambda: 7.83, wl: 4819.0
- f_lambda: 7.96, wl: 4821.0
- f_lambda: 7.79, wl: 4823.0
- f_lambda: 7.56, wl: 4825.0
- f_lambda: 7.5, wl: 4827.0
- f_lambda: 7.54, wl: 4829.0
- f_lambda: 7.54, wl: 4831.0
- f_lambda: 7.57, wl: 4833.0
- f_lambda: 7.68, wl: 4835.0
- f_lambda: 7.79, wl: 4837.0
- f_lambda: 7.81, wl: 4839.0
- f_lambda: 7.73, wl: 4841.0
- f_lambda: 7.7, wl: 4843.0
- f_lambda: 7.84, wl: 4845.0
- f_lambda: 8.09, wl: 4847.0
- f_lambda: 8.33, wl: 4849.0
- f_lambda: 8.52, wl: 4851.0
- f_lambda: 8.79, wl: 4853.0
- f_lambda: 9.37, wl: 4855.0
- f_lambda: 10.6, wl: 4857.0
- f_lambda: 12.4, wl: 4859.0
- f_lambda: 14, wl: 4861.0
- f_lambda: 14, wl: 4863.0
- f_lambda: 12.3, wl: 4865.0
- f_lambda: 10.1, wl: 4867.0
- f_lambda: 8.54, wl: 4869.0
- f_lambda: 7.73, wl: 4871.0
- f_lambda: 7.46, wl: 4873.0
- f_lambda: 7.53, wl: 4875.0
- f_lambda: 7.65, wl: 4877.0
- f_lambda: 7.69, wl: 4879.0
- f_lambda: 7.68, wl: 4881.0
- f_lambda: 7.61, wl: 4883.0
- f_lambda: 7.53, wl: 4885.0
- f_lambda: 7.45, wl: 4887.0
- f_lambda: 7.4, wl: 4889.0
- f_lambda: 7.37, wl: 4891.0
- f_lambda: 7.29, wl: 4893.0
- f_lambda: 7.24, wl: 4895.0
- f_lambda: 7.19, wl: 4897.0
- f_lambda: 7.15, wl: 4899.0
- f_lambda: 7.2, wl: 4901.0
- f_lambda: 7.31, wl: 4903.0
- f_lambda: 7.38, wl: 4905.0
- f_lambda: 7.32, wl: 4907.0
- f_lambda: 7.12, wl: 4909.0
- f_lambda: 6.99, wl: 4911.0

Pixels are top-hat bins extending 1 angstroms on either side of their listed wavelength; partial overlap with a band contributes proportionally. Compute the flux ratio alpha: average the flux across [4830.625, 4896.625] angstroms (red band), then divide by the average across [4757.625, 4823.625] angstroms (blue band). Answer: 1.3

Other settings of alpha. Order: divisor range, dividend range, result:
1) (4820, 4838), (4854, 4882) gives 1.28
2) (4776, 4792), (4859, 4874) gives 1.69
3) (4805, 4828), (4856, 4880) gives 1.33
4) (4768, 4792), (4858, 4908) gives 1.34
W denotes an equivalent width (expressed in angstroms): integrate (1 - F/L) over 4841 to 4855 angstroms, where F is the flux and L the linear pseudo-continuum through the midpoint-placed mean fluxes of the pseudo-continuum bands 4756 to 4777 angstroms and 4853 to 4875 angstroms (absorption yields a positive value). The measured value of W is 2.1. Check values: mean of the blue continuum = 6.19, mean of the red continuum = 10.4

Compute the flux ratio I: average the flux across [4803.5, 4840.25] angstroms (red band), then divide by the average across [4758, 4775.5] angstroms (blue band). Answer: 1.2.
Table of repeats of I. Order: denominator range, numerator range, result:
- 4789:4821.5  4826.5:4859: 1.17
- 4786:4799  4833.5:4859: 1.32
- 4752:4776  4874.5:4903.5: 1.21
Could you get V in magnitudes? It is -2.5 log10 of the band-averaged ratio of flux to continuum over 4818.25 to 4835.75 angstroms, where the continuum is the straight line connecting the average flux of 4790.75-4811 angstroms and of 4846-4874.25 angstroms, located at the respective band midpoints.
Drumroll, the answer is 0.08 mag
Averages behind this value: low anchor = 6.9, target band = 7.66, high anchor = 9.99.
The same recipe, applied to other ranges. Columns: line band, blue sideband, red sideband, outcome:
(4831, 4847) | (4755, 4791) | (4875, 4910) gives -0.13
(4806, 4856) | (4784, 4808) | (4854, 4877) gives 0.08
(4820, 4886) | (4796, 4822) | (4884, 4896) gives -0.18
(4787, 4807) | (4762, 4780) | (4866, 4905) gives -0.02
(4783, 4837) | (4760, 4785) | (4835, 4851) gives 0.00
